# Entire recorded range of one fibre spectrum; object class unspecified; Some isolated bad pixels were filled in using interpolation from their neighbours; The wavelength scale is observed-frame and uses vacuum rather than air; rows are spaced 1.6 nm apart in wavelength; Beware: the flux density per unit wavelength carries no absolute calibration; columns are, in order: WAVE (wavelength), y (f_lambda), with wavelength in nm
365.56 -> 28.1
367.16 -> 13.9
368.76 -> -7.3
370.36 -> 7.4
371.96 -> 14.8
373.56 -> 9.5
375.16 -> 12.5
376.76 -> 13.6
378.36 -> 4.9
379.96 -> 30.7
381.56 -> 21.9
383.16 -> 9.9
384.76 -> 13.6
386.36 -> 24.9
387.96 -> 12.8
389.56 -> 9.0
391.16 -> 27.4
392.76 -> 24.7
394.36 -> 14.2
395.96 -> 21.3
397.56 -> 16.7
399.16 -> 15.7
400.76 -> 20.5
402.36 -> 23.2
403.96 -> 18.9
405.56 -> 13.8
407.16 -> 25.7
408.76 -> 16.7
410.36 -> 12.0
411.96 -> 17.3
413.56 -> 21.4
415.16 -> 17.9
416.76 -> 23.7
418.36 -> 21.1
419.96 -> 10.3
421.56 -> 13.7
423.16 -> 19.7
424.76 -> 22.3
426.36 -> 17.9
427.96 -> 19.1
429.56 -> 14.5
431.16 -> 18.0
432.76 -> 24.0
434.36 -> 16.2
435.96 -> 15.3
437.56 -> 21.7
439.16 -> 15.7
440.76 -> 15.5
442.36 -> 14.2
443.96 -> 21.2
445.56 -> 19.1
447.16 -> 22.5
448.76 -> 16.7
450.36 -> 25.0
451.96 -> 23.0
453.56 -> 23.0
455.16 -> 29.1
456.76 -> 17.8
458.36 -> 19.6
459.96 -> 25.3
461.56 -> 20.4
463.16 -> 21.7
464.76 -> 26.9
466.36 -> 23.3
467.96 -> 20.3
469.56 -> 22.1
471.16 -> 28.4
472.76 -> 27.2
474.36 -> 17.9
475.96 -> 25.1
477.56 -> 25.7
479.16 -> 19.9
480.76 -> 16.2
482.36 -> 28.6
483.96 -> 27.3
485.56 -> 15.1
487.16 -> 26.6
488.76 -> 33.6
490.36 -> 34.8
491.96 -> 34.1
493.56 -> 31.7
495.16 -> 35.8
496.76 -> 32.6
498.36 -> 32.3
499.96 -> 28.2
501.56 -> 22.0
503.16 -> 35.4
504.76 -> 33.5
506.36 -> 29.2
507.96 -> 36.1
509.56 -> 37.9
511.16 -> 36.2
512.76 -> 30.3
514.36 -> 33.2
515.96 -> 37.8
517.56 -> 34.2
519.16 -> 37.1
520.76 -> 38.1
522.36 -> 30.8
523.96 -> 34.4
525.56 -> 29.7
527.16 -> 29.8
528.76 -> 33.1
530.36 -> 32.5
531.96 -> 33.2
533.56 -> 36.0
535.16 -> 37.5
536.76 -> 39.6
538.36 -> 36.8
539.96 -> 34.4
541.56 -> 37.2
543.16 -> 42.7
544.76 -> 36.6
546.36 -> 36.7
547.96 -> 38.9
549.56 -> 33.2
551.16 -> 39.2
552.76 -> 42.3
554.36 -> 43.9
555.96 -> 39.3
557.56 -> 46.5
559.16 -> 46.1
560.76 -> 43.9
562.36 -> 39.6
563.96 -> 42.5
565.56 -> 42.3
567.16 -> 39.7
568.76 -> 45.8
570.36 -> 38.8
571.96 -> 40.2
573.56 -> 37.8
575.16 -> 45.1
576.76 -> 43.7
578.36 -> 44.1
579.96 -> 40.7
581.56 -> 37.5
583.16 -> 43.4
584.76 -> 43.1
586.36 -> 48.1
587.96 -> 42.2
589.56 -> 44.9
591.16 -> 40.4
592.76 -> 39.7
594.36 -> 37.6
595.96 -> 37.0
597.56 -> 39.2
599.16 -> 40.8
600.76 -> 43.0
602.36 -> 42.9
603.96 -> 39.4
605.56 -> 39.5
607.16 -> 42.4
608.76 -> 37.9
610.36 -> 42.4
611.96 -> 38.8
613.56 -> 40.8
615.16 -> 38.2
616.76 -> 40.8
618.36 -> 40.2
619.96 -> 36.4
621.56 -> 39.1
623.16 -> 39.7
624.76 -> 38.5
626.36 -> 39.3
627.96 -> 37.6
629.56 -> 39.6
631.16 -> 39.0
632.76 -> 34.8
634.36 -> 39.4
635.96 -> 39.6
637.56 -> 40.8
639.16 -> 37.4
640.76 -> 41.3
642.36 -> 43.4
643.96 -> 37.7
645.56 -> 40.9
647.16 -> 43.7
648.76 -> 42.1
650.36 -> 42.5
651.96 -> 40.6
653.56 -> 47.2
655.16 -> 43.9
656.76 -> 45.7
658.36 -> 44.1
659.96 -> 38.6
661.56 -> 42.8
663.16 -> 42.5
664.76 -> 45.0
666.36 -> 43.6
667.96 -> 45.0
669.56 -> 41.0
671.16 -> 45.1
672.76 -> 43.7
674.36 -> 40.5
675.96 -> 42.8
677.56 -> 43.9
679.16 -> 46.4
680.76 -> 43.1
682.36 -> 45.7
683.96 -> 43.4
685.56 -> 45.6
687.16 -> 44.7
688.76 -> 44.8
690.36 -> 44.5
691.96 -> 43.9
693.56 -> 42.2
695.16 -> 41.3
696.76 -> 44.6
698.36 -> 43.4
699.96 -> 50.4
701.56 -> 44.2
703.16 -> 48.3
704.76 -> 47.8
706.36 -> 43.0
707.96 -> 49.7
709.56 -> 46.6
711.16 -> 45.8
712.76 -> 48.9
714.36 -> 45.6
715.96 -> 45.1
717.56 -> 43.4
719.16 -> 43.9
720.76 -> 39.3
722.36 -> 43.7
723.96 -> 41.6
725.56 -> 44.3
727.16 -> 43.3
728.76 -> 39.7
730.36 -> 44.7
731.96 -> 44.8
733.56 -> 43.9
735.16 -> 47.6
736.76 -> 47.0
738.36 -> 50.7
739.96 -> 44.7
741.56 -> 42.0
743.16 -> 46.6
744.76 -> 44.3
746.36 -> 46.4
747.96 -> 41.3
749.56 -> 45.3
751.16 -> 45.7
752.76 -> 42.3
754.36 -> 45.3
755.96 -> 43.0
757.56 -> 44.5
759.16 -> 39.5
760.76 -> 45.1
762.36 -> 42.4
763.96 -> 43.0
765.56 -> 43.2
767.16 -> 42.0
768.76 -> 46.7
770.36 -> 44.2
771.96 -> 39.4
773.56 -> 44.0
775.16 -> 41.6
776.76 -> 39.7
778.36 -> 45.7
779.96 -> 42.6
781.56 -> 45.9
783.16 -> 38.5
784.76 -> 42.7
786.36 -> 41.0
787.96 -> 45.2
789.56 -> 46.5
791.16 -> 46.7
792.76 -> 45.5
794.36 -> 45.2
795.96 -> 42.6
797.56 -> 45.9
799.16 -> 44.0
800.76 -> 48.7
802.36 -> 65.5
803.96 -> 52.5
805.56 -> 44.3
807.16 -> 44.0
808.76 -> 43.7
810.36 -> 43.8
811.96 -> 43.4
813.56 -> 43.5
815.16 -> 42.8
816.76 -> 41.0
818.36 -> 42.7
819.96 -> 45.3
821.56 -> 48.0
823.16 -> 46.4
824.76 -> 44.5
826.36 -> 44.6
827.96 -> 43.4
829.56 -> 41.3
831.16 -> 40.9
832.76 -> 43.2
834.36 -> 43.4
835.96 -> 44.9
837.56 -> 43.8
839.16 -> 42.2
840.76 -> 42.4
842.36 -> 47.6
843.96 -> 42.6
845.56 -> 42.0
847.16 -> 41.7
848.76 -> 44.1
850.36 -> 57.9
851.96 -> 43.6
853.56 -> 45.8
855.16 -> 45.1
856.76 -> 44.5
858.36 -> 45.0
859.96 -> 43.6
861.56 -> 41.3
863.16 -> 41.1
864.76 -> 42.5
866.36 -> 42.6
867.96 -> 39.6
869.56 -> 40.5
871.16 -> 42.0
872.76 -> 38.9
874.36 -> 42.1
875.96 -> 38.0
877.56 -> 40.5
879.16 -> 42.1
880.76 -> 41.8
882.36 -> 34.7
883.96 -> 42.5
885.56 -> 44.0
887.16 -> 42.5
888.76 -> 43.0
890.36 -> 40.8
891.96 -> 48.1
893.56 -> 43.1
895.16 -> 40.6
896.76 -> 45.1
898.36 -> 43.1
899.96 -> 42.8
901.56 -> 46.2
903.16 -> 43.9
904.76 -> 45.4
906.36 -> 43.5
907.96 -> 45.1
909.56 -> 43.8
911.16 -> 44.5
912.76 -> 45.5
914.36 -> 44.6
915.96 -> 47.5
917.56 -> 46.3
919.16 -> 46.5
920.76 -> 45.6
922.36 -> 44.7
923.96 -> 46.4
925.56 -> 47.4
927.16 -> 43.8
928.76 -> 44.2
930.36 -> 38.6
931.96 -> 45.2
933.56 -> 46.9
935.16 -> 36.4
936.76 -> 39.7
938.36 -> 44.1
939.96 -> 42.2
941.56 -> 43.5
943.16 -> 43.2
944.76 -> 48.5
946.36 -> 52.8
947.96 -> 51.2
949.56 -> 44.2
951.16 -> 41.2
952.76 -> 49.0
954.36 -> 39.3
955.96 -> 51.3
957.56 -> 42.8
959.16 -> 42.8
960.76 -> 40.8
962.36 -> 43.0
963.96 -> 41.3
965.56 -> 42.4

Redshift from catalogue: 0.22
